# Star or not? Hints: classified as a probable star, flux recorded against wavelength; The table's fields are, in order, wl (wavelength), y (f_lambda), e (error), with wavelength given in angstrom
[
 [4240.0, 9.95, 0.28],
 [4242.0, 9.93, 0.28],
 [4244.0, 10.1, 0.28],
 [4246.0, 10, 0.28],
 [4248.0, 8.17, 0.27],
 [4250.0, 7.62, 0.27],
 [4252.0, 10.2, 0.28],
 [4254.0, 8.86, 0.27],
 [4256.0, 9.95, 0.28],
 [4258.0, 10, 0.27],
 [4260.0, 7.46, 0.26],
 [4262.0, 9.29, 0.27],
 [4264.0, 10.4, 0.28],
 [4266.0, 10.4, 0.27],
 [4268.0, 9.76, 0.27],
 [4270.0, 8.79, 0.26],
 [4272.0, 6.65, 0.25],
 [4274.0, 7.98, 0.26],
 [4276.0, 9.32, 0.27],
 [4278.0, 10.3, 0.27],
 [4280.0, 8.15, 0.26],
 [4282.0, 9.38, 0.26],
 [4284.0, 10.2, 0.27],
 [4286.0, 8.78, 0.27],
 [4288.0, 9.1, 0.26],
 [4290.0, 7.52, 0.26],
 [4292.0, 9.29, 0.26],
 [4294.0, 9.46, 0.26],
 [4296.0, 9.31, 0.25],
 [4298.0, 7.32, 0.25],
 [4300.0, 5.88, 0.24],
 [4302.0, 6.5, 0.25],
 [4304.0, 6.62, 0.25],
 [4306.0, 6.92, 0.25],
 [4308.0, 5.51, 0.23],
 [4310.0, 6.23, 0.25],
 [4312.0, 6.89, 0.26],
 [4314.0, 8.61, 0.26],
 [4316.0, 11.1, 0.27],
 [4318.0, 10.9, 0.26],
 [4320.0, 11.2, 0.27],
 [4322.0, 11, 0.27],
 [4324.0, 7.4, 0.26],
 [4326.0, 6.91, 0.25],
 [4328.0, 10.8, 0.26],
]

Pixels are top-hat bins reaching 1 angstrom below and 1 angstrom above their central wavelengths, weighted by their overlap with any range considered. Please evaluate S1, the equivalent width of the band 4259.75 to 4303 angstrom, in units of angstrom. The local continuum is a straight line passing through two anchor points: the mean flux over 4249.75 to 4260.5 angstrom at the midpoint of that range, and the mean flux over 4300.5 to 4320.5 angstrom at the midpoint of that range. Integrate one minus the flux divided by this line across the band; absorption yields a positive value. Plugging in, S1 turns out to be -0.6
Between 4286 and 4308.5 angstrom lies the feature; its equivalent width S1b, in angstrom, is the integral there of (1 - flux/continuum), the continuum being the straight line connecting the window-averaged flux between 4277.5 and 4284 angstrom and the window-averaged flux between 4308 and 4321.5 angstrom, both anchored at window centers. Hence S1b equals 3.6 angstrom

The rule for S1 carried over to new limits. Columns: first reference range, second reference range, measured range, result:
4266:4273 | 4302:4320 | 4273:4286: -1.0 angstrom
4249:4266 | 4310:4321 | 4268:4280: 0.9 angstrom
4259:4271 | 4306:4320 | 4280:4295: -0.3 angstrom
